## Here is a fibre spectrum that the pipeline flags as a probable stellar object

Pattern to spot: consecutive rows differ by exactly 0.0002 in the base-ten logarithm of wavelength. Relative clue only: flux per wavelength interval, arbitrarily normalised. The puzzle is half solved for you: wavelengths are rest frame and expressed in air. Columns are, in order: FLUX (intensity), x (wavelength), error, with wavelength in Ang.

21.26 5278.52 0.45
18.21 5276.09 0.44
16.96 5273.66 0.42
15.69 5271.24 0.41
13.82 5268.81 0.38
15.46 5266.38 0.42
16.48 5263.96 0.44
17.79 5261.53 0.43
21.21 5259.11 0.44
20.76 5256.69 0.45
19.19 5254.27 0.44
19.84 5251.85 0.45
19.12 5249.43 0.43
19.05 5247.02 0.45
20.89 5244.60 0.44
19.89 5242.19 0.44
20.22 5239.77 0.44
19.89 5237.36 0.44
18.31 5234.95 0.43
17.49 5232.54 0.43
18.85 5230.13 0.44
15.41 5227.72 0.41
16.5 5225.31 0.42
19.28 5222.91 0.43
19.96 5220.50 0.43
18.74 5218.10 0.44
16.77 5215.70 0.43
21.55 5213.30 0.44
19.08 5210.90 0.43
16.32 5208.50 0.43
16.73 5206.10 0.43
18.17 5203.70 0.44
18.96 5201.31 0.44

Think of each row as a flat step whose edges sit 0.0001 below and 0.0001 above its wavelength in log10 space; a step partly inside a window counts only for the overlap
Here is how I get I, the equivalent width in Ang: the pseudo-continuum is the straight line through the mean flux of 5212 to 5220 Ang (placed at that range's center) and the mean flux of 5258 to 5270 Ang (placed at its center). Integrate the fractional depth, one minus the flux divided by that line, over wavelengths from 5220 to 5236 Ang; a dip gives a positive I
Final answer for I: 0.6 Ang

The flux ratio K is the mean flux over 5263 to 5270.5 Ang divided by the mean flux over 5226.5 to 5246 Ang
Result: 0.81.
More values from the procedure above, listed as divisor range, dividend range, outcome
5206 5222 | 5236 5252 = 1.07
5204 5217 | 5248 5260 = 1.10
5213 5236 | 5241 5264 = 1.08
